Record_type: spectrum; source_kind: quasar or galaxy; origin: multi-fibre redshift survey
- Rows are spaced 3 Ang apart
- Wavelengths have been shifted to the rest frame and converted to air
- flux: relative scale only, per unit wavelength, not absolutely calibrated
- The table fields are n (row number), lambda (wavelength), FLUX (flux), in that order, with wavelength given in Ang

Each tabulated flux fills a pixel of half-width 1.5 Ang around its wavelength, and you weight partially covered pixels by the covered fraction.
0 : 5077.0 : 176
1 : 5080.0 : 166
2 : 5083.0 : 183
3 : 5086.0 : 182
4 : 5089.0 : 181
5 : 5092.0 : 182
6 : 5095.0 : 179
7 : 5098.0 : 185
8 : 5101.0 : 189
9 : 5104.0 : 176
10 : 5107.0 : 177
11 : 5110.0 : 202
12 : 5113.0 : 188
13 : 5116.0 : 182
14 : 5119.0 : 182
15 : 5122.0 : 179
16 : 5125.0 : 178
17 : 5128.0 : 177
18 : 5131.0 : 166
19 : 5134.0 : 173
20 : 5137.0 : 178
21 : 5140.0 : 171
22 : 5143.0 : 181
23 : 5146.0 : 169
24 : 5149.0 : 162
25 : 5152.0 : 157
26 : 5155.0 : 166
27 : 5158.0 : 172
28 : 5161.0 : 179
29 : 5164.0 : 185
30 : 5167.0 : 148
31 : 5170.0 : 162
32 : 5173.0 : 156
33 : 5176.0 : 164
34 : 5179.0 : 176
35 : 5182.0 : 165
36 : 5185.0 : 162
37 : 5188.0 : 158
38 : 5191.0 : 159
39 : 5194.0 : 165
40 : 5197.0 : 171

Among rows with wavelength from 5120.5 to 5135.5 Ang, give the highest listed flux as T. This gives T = 179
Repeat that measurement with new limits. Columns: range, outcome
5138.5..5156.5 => 181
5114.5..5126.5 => 182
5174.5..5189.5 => 176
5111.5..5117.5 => 188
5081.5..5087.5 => 183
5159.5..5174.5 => 185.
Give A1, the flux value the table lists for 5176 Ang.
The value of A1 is 164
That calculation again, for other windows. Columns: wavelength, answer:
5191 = 159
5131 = 166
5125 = 178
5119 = 182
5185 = 162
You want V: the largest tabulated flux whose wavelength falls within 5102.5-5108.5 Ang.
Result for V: 177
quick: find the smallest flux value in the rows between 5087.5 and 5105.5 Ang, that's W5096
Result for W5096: 176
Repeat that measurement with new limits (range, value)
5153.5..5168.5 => 148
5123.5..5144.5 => 166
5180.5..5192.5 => 158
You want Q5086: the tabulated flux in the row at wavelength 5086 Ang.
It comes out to 182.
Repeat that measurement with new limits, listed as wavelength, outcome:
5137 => 178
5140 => 171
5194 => 165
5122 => 179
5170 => 162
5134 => 173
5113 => 188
